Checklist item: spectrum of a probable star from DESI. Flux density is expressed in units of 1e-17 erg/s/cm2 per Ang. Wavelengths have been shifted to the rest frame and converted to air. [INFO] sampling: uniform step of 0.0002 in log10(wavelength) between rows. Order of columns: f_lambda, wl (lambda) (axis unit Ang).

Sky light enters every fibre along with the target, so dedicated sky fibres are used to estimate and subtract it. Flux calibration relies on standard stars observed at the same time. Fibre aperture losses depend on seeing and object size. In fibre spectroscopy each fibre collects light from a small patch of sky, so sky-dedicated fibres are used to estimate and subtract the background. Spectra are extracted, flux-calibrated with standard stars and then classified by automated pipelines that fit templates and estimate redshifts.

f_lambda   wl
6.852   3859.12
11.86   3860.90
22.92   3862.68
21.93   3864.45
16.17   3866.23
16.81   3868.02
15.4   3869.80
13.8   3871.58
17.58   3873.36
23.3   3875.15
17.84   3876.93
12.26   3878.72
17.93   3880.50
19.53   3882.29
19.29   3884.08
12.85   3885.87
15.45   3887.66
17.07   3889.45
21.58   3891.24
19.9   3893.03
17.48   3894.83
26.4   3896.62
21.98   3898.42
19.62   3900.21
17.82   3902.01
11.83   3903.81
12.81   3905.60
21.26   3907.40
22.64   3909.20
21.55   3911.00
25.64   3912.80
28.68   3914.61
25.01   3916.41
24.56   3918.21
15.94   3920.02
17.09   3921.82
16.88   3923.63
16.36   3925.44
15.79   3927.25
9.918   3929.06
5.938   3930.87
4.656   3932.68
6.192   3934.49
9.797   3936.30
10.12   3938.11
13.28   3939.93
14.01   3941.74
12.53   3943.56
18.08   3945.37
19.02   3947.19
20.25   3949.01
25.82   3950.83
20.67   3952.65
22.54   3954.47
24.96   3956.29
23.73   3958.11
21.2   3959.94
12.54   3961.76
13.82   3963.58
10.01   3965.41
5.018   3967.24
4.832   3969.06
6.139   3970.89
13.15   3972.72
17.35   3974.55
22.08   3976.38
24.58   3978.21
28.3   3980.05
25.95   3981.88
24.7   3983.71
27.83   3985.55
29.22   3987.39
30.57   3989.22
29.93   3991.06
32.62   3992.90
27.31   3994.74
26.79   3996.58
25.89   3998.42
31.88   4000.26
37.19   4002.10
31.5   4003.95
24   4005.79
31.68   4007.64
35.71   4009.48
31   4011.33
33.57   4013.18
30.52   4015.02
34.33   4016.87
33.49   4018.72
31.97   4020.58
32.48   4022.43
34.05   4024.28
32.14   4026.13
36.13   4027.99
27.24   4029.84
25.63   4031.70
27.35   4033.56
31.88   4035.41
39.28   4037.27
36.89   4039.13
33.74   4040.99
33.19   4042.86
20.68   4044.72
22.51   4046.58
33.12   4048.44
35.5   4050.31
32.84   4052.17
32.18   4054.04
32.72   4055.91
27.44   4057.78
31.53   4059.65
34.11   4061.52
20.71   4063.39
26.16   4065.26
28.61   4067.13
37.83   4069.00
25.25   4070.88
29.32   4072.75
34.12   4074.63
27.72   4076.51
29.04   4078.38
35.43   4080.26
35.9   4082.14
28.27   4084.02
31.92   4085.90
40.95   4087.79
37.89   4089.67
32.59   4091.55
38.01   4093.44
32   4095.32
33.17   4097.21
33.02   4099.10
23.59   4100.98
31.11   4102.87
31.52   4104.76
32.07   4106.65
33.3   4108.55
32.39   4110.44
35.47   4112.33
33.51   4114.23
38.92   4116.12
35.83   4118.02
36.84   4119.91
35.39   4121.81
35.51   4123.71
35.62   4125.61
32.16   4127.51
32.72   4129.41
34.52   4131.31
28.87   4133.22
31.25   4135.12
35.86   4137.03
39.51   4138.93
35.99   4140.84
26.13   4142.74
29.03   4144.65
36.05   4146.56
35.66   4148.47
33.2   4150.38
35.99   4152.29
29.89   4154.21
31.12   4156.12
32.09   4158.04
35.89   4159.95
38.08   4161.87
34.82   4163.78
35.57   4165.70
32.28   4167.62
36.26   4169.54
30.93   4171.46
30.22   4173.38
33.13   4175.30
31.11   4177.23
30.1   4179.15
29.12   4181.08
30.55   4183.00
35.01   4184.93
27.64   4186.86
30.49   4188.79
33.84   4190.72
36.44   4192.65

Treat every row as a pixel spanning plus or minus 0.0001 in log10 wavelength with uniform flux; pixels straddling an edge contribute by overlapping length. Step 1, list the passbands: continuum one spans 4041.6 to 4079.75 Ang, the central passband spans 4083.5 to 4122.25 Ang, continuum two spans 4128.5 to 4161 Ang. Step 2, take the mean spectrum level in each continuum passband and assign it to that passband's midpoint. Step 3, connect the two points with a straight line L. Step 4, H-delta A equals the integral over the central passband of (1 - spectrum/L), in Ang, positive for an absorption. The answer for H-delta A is -2.7 Ang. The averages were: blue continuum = 29.8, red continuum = 33.2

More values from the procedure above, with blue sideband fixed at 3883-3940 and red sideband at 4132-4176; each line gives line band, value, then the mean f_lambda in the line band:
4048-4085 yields -4.5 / 30.9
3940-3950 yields 1.5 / 16.6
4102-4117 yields -1.5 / 33.5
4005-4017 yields -3.9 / 31.5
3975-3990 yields -3.0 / 26.3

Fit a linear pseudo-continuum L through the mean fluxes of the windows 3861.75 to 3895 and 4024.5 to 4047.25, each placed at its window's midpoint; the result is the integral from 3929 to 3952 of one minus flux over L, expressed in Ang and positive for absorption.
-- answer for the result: 9.8 Ang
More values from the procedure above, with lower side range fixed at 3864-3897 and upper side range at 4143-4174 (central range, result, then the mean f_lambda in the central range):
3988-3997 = -2.0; 29.6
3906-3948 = 8.3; 16.2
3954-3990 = 5.8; 19.4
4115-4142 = -2.6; 34.9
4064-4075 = -0.5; 29.7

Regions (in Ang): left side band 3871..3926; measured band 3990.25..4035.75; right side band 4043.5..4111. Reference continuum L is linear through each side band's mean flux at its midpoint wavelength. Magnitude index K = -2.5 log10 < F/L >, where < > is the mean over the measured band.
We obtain -0.16 mag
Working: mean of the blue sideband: 19.1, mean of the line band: 31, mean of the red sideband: 31.2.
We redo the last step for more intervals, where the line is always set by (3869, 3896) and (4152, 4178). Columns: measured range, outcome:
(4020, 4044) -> -0.243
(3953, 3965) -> 0.123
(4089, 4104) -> -0.109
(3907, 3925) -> -0.128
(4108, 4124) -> -0.155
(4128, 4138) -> -0.037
